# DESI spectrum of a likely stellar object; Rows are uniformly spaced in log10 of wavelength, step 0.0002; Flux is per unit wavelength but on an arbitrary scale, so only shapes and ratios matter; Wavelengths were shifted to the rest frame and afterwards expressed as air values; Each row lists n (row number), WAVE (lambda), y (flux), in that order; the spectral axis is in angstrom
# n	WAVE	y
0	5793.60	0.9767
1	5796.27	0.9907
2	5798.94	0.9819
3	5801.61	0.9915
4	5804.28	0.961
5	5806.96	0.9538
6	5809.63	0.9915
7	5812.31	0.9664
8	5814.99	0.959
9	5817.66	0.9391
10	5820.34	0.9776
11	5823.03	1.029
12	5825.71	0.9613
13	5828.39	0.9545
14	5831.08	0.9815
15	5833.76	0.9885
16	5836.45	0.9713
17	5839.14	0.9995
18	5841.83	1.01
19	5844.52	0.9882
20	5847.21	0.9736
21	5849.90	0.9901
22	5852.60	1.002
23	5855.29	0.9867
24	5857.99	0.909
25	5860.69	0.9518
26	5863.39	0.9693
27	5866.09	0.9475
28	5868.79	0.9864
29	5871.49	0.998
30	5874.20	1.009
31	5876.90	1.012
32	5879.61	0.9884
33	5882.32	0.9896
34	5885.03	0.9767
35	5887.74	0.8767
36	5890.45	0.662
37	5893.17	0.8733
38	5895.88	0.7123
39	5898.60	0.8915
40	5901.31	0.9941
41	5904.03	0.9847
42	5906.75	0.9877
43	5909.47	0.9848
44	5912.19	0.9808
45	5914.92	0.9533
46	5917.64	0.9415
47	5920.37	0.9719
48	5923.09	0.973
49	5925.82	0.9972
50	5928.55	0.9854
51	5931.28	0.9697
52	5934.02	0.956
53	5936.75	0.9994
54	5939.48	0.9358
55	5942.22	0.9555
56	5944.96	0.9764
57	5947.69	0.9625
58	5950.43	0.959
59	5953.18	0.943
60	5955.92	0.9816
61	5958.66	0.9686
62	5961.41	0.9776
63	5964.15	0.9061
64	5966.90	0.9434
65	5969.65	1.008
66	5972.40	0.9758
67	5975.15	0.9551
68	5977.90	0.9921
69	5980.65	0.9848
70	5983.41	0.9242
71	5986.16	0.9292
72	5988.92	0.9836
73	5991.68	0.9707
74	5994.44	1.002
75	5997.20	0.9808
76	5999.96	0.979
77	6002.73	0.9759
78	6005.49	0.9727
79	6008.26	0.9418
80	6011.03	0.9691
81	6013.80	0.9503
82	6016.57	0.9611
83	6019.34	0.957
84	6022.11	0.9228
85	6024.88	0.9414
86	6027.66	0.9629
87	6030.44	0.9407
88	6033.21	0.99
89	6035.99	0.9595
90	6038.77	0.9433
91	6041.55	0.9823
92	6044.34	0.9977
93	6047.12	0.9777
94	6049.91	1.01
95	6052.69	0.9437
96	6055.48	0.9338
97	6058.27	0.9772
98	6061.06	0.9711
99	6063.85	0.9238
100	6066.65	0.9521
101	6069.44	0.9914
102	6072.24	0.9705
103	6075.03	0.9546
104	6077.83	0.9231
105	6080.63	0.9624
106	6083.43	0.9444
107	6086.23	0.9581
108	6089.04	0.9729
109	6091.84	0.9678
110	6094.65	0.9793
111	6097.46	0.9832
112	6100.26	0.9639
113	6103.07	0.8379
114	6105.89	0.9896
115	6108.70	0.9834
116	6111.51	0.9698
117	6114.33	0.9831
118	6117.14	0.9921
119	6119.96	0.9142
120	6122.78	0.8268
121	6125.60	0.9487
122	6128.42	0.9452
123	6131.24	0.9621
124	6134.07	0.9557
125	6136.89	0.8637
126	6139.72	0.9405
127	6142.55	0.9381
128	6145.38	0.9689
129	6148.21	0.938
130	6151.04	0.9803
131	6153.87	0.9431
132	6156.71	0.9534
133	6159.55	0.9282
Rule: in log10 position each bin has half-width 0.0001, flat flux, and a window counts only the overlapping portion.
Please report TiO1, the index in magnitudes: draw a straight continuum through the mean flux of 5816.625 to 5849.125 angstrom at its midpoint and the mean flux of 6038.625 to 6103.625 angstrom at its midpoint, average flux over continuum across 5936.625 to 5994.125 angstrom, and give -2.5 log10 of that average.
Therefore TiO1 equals 0.01 mag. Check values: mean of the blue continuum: 0.982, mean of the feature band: 0.963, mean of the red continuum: 0.961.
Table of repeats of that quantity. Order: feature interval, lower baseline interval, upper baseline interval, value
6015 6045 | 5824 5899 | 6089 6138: -0.01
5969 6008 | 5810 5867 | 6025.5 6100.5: -0.01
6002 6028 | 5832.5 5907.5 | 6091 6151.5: -0.01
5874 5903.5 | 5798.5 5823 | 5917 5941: 0.08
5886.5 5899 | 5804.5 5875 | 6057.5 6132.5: 0.22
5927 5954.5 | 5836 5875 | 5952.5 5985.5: 0.00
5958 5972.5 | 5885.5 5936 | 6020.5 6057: -0.02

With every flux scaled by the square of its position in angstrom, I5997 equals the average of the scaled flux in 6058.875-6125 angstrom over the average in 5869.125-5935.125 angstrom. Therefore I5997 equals 1.1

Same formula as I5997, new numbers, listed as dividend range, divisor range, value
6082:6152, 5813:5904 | 1.08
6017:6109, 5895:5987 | 1.04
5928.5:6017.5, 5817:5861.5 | 1.03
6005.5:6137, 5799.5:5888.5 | 1.06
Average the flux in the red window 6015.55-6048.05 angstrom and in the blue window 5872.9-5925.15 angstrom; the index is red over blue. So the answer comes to 1.03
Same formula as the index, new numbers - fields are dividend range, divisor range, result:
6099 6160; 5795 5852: 0.96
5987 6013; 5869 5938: 1.03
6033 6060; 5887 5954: 1.04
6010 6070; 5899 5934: 0.99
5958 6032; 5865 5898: 1.05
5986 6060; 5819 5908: 1.01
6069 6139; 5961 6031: 0.99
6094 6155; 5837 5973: 0.99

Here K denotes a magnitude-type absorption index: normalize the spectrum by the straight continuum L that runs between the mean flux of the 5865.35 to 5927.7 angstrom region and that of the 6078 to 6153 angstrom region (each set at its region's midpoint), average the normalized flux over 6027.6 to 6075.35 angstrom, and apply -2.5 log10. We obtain -0.02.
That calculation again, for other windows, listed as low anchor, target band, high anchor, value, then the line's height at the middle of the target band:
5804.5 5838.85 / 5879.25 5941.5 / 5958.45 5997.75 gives 0.04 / 0.969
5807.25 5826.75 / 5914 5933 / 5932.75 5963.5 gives -0.01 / 0.966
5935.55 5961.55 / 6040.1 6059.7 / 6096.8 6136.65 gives -0.02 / 0.952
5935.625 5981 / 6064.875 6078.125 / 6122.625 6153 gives -0.01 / 0.948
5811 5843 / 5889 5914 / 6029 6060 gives 0.09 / 0.975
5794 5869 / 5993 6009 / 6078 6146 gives -0.02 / 0.958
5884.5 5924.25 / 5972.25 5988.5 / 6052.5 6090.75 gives -0.03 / 0.934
